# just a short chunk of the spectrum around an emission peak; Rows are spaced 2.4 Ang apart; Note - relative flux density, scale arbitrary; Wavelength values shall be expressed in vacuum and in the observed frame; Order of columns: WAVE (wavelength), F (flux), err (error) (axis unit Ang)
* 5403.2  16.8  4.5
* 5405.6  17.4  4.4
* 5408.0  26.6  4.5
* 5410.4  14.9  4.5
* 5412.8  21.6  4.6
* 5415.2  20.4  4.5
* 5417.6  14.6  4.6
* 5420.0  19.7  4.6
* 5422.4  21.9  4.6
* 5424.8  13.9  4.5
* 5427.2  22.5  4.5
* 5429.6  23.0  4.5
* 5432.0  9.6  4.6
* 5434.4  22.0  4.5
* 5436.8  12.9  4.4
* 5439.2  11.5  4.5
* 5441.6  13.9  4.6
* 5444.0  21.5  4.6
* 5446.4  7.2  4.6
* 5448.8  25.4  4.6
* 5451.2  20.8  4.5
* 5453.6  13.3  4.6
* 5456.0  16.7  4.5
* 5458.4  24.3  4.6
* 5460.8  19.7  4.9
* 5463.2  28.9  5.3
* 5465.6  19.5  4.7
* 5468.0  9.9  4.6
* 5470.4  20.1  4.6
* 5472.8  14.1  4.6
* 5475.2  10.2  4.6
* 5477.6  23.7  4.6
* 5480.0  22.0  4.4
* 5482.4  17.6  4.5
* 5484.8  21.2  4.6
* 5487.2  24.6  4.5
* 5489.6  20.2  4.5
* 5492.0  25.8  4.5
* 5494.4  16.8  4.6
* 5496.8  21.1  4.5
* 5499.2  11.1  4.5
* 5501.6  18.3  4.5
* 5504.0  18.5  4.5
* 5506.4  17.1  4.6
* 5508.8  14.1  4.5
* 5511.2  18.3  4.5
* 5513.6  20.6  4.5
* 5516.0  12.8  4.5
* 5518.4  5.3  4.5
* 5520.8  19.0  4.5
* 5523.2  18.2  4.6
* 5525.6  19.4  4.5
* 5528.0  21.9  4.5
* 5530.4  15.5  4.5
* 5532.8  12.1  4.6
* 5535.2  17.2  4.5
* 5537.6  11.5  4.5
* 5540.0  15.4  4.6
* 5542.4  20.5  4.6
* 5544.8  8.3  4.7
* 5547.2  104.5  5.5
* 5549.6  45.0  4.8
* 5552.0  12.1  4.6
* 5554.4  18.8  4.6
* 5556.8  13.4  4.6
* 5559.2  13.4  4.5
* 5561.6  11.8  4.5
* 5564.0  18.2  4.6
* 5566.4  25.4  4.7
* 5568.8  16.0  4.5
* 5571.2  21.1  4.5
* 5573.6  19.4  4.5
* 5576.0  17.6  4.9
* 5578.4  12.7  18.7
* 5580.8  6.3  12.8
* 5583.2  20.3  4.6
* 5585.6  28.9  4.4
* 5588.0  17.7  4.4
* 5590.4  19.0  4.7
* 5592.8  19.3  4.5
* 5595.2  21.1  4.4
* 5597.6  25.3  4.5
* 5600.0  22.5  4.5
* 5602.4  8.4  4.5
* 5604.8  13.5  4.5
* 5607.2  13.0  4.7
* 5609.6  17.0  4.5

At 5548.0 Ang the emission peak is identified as H-beta 4861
